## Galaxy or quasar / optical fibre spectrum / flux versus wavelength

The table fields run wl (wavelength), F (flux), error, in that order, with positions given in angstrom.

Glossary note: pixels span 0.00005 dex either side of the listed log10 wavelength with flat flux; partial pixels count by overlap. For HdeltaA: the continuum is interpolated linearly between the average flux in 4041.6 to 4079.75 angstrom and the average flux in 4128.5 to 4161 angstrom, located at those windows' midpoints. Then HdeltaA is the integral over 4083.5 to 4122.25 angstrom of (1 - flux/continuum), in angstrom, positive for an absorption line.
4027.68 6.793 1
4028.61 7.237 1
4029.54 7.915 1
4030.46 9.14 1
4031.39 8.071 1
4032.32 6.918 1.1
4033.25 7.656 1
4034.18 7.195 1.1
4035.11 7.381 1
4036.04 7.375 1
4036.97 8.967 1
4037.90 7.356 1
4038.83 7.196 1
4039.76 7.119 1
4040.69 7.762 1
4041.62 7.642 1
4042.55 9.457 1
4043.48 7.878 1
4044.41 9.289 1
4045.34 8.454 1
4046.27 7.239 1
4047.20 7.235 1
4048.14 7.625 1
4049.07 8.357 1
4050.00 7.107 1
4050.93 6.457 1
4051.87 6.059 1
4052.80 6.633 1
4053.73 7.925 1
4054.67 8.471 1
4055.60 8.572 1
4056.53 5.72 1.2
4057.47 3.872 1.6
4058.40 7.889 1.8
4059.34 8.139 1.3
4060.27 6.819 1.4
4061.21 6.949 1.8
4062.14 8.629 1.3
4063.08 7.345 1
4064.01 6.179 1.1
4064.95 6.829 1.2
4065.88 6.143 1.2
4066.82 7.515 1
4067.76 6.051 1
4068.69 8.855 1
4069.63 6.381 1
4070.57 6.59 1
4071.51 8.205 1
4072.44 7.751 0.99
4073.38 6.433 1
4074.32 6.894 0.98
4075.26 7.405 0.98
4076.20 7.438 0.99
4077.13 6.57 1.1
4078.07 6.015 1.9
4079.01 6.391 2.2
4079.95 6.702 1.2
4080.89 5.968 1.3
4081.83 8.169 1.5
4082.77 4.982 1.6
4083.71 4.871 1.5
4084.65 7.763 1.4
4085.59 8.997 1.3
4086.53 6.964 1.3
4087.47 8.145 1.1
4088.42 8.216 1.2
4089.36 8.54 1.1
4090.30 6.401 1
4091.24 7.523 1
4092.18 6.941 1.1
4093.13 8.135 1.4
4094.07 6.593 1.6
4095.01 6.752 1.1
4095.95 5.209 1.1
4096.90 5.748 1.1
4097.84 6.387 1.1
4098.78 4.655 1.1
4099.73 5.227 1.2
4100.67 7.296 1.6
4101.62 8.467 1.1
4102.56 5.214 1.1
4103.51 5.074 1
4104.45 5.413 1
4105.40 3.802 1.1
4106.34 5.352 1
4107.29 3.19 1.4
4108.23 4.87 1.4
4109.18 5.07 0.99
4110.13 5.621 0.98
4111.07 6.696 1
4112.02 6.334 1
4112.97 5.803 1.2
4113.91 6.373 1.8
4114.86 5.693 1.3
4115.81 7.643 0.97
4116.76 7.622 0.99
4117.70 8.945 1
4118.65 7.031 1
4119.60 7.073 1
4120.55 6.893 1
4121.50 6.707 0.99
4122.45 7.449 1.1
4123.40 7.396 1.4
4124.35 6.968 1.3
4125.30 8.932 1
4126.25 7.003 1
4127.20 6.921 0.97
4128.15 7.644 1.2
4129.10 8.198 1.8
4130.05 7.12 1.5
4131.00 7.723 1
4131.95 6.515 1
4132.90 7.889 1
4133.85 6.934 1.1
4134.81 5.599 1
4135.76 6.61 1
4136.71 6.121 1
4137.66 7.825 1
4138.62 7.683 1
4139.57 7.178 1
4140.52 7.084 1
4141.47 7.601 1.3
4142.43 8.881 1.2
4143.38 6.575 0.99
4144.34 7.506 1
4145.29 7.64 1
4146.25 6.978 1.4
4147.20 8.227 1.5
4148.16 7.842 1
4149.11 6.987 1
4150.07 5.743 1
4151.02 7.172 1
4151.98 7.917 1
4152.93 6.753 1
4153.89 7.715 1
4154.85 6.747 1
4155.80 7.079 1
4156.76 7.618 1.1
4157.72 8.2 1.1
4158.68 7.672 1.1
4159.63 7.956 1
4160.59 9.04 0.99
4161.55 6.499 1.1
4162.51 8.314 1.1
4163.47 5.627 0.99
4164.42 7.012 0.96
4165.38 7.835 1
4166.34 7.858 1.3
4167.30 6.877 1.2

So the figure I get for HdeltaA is 4.33 angstrom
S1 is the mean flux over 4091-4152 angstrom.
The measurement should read 6.75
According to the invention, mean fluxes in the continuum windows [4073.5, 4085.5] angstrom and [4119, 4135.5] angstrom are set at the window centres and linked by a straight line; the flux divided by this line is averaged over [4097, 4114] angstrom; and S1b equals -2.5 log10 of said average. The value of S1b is 0.24 mag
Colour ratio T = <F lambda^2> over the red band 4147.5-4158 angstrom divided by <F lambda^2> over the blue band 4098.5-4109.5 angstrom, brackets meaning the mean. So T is 1.40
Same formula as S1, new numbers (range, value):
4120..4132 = 7.37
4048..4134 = 6.82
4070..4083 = 6.85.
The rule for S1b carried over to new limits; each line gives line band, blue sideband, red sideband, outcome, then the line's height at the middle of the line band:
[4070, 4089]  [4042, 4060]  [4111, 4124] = 0.037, 7.27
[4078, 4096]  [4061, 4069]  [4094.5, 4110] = -0.144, 6.17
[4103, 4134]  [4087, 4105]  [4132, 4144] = 0.050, 6.9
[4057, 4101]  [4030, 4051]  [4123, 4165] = 0.112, 7.63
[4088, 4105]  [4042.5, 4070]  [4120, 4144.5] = 0.119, 7.28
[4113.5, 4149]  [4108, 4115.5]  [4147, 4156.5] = -0.124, 6.52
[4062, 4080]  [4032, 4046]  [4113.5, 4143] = 0.096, 7.64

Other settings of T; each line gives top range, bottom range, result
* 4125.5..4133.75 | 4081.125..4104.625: 1.12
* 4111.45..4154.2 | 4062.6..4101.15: 1.08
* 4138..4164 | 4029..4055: 1.02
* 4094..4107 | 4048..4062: 0.82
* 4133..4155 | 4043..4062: 1.02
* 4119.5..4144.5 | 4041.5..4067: 1.02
